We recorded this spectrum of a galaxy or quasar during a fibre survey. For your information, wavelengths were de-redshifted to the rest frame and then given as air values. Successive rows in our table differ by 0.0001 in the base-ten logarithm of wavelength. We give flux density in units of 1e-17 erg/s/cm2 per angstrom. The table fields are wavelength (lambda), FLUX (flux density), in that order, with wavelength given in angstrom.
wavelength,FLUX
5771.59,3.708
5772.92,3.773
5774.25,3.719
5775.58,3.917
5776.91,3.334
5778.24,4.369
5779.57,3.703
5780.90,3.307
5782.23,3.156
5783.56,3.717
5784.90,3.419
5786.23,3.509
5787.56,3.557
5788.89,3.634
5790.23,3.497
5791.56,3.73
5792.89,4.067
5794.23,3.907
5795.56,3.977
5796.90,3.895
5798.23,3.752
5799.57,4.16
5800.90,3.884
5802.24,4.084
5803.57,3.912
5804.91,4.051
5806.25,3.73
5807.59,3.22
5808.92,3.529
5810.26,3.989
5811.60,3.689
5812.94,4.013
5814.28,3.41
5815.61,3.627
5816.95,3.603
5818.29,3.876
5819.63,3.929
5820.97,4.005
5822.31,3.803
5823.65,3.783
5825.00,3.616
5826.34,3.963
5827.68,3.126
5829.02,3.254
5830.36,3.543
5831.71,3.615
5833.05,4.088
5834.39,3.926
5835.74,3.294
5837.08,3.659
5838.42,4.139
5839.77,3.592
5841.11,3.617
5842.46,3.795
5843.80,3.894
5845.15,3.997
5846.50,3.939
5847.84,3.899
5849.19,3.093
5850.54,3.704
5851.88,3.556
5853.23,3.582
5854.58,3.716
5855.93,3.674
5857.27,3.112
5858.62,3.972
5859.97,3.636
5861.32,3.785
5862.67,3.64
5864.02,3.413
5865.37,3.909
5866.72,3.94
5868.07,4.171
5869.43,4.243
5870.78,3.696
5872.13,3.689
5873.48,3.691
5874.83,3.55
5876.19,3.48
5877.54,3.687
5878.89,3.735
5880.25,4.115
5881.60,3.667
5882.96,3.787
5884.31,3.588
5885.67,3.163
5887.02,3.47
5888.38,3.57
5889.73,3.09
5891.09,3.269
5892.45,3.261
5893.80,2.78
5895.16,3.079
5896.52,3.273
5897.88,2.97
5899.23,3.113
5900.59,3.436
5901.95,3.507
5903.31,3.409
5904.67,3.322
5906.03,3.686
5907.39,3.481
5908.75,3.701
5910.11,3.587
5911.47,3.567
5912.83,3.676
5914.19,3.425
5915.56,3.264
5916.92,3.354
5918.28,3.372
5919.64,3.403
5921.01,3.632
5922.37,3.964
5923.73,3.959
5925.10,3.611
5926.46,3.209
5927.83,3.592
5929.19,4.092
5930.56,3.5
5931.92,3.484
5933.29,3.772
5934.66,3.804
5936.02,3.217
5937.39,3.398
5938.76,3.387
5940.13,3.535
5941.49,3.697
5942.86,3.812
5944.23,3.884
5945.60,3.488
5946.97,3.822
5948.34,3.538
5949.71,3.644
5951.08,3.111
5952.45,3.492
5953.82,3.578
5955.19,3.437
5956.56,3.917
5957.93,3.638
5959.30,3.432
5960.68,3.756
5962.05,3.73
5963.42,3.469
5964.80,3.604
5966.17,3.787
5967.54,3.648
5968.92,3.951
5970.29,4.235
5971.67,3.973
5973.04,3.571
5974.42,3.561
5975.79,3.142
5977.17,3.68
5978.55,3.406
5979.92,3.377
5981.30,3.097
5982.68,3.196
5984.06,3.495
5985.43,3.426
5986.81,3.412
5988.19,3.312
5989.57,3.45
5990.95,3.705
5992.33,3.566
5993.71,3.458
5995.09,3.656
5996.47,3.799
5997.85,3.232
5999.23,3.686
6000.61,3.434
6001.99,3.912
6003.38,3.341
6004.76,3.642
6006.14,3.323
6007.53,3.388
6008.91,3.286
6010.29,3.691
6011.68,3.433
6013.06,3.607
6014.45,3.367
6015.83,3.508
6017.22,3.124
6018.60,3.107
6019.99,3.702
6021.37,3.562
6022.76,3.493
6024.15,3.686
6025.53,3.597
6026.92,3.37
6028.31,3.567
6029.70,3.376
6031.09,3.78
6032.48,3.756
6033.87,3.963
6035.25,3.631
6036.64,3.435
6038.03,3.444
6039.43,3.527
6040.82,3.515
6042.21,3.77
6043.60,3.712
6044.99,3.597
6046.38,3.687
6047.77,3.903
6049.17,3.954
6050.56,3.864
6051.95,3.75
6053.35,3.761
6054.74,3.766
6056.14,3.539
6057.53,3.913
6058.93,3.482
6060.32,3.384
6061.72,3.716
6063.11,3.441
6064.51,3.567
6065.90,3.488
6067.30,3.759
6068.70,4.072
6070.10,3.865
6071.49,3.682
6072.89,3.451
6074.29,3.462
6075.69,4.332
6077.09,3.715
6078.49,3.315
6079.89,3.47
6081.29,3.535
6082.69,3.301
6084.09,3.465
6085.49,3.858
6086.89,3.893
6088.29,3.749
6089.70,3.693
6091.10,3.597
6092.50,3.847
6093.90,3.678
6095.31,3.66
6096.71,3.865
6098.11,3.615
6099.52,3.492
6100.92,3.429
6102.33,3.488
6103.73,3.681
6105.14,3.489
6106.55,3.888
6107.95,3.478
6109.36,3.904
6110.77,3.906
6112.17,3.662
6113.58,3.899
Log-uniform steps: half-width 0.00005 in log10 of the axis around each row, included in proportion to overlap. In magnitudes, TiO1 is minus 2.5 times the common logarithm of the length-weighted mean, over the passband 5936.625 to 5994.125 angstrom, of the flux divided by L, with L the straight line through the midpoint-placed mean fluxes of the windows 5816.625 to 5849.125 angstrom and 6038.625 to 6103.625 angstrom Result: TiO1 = 0.04 mag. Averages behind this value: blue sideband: 3.74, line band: 3.57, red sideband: 3.67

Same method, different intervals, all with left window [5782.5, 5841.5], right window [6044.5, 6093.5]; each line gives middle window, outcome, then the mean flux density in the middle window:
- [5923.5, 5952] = 0.04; 3.59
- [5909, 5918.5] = 0.07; 3.48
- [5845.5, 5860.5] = 0.03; 3.63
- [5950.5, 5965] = 0.04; 3.56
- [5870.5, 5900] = 0.08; 3.44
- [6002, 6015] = 0.07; 3.48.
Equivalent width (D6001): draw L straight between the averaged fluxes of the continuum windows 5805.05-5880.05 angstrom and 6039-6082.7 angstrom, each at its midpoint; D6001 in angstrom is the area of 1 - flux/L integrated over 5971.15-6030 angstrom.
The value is 3.2 angstrom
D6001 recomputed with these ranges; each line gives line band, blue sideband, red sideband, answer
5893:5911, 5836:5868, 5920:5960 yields 1.6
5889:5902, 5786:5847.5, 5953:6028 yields 1.8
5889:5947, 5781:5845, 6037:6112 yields 3.4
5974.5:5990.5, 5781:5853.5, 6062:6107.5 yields 1.3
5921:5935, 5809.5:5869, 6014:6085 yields -0.1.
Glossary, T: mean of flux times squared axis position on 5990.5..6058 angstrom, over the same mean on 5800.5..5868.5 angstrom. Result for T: 1.0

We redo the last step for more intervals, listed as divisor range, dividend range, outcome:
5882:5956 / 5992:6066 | 1.06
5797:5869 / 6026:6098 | 1.06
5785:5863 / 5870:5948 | 0.97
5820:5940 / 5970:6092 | 1.05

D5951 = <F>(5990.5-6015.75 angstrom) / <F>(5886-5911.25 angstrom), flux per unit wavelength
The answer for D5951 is 1.06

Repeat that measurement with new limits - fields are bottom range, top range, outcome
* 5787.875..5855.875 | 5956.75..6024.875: 0.94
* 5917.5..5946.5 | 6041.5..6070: 1.03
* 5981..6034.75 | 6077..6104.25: 1.03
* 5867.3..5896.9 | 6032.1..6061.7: 1.04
